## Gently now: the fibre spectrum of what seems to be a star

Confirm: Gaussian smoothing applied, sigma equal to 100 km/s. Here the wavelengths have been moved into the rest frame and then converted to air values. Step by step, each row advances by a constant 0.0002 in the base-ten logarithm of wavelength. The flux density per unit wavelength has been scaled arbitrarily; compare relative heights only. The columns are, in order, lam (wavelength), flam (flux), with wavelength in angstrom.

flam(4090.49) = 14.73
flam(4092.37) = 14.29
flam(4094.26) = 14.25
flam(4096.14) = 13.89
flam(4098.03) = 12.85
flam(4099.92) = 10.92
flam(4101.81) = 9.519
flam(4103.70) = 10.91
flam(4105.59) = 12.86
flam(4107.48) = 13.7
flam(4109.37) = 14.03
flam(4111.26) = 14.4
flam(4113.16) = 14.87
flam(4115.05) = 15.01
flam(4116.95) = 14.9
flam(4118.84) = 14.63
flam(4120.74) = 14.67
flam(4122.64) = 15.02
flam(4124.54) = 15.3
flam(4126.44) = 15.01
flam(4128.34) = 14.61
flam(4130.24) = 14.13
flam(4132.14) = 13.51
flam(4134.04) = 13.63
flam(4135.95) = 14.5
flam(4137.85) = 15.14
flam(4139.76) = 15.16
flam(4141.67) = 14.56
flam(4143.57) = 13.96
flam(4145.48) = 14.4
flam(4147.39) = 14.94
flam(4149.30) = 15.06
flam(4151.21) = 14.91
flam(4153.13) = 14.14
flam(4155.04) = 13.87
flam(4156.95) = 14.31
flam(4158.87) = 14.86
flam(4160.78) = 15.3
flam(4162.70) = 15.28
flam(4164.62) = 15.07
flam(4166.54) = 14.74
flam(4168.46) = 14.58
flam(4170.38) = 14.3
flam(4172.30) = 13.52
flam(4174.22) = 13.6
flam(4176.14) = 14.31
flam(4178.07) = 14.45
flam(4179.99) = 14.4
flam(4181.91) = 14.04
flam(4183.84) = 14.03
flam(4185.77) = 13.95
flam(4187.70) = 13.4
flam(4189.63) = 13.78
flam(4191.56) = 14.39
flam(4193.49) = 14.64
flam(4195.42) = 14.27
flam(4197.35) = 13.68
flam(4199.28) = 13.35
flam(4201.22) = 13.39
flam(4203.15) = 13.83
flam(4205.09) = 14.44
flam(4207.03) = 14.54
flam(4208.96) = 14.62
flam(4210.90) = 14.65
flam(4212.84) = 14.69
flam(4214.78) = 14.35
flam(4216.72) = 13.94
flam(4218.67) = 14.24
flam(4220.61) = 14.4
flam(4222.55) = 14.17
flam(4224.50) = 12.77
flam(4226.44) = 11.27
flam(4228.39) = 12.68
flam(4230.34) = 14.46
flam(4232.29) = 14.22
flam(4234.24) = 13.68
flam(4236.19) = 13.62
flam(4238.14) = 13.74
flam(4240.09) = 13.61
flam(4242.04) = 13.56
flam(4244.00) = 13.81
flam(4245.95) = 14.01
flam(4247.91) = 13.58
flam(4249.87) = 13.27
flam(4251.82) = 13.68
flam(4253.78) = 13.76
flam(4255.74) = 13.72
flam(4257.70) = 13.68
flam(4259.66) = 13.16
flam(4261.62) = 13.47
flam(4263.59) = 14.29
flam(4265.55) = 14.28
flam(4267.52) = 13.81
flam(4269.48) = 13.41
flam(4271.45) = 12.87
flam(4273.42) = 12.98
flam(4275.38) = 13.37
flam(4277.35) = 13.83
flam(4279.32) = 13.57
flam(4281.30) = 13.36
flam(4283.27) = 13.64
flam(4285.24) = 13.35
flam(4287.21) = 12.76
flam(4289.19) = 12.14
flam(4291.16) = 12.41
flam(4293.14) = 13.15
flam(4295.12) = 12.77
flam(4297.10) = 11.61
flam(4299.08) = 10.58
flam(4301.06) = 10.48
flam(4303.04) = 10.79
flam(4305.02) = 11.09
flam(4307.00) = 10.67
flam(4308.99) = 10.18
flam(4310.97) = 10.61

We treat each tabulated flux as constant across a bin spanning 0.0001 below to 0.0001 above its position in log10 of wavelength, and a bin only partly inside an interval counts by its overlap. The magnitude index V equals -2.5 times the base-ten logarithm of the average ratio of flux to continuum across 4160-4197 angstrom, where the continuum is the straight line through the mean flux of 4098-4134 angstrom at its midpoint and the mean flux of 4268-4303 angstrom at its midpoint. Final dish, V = -0.07 mag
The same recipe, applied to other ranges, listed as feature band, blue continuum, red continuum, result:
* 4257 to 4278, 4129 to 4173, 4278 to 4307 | -0.077 mag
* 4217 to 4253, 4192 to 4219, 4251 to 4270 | 0.027 mag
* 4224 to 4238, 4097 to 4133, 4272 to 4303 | -0.026 mag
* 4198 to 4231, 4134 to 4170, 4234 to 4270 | 0.016 mag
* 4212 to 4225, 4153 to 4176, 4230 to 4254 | -0.011 mag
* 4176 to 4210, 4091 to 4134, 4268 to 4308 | -0.072 mag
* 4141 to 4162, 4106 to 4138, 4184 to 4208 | -0.022 mag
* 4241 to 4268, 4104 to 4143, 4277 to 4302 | -0.063 mag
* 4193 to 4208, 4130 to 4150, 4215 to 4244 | -0.009 mag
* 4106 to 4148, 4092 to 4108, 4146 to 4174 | -0.086 mag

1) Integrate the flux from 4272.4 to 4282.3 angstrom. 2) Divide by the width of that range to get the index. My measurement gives 13.4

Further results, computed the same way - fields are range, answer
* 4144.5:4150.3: 14.8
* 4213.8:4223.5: 14.2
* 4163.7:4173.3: 14.4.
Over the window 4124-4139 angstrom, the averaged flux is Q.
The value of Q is 14.5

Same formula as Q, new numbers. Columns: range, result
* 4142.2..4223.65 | 14.3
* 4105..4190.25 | 14.4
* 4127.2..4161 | 14.5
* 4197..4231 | 13.9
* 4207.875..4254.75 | 13.8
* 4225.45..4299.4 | 13.3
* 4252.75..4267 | 13.8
